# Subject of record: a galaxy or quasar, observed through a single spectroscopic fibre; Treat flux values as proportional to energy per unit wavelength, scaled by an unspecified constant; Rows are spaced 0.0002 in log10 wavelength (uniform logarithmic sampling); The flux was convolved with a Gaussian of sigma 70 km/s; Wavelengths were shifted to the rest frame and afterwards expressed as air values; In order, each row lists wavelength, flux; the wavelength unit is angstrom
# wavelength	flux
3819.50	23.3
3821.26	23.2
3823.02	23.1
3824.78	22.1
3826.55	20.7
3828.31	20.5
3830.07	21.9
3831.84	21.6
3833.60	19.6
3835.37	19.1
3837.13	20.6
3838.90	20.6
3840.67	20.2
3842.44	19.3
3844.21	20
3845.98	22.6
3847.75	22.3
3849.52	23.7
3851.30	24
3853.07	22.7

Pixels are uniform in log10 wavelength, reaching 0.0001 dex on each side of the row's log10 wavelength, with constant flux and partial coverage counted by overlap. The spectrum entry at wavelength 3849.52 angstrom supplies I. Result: 23.7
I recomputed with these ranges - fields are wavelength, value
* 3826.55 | 20.7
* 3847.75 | 22.3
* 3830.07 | 21.9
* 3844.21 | 20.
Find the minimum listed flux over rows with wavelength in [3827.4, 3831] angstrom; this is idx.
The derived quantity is 20.5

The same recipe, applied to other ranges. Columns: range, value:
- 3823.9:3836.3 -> 19.1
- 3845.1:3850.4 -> 22.3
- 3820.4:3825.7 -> 22.1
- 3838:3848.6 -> 19.3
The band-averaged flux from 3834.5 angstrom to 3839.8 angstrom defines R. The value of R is 20.1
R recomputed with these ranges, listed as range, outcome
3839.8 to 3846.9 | 20.5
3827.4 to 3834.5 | 20.9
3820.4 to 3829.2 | 21.9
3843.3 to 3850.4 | 22.2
